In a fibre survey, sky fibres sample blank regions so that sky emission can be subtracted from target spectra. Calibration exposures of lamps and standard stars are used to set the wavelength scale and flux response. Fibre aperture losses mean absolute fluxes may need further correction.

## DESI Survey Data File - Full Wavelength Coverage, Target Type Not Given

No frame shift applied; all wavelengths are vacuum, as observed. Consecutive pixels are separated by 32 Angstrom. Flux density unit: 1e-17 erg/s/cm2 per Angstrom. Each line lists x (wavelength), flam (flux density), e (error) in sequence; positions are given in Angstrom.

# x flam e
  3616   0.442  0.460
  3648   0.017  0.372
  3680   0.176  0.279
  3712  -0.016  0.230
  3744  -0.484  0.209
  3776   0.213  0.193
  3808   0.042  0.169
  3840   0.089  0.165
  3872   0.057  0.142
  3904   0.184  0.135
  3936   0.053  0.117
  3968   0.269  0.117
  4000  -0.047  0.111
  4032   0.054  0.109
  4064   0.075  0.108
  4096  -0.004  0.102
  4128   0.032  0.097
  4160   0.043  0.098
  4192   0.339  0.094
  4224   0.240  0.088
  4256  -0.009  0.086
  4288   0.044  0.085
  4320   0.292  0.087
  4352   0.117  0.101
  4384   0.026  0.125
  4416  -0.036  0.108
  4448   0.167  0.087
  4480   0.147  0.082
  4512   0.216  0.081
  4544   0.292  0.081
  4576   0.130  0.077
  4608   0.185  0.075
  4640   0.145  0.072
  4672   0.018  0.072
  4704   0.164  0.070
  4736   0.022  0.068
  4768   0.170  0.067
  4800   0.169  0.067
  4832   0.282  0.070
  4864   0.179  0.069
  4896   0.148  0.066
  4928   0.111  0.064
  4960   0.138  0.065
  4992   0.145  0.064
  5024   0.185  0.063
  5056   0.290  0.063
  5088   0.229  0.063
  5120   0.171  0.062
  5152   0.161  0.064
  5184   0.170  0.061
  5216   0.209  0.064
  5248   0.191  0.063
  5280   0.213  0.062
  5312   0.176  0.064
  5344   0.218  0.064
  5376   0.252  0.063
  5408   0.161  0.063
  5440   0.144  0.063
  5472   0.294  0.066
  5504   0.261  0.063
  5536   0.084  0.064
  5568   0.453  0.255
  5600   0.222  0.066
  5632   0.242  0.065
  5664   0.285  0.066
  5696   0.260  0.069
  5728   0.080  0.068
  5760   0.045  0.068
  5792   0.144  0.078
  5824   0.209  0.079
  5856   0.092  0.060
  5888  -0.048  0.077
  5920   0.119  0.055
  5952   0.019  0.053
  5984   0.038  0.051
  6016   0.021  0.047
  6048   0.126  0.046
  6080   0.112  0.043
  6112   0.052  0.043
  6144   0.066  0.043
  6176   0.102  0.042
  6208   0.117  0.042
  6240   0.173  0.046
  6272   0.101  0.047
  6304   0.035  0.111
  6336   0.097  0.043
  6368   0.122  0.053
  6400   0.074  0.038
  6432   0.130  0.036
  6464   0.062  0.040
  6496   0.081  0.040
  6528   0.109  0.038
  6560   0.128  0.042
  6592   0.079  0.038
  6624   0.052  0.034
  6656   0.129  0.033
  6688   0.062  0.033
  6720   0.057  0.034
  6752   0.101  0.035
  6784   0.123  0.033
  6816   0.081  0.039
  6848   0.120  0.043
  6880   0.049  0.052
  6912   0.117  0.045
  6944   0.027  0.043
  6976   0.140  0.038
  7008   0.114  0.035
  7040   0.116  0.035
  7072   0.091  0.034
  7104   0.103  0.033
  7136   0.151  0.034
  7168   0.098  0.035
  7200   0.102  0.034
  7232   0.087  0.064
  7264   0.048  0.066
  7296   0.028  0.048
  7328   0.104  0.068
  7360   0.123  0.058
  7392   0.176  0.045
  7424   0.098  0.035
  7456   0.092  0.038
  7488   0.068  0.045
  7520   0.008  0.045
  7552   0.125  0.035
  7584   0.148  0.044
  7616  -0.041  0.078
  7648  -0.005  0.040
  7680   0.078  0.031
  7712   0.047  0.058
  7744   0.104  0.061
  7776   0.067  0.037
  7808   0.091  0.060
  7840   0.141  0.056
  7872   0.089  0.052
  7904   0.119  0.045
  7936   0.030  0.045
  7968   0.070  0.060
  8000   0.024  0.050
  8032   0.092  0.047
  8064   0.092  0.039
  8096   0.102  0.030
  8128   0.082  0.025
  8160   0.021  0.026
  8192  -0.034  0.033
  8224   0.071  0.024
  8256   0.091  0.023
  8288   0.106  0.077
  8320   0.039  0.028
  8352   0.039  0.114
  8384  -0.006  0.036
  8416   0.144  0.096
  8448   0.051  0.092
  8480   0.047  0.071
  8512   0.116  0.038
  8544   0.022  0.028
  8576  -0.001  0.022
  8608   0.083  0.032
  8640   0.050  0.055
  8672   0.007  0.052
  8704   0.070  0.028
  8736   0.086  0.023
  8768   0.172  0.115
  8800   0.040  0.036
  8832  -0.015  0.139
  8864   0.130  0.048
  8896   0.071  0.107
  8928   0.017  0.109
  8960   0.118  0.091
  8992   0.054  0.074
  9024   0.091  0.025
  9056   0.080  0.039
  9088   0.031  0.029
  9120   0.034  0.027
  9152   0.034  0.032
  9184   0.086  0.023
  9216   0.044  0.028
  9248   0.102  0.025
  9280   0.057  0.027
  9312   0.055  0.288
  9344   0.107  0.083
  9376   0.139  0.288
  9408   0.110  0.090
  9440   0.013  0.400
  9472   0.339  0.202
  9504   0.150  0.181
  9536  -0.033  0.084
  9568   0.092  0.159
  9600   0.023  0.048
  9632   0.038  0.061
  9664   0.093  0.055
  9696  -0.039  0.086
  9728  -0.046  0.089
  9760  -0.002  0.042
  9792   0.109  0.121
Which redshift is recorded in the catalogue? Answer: 0.13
